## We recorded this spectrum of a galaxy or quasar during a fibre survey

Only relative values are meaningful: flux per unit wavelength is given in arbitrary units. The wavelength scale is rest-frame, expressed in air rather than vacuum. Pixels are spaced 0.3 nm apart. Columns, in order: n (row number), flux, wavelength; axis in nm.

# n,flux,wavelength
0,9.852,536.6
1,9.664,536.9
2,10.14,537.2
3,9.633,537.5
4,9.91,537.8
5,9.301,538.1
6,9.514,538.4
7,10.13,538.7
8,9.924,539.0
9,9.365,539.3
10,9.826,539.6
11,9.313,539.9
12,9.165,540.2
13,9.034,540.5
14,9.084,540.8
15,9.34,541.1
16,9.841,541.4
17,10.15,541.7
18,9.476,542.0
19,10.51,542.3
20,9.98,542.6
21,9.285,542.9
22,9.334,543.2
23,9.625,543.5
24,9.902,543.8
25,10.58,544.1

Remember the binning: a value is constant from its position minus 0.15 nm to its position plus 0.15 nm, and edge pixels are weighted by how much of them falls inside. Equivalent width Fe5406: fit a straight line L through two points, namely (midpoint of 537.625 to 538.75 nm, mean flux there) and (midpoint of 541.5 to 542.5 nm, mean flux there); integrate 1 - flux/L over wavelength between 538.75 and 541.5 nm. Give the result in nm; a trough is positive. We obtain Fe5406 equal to 0.11 nm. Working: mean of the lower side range 9.67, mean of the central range 9.45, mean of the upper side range 10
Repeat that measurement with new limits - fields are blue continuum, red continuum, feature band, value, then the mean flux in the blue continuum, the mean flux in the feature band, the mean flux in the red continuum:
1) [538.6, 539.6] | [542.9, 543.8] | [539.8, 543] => 0.02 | 9.79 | 9.57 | 9.52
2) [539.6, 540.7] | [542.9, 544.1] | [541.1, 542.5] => -0.07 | 9.26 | 9.92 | 9.7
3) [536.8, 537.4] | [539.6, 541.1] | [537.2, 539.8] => -0.03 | 9.9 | 9.72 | 9.24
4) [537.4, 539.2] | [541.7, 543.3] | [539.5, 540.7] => 0.05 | 9.73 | 9.3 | 9.77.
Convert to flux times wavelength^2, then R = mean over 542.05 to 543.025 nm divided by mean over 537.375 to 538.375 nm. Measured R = 1.05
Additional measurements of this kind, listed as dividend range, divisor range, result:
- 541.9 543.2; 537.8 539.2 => 1.02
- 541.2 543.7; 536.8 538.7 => 1.02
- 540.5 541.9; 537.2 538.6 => 1.00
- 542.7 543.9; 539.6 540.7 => 1.04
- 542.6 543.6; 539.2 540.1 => 1.01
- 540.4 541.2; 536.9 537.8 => 0.94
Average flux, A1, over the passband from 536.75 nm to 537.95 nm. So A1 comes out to 9.84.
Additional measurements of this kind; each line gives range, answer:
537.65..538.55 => 9.57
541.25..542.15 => 9.82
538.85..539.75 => 9.71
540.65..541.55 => 9.42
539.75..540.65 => 9.17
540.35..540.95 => 9.06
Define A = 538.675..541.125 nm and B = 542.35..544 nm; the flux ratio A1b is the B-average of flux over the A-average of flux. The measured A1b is 1.0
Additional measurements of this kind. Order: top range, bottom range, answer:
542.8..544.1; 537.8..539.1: 0.99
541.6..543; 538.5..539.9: 1.01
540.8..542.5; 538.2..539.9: 1.01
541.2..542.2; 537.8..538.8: 1.02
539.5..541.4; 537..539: 0.95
